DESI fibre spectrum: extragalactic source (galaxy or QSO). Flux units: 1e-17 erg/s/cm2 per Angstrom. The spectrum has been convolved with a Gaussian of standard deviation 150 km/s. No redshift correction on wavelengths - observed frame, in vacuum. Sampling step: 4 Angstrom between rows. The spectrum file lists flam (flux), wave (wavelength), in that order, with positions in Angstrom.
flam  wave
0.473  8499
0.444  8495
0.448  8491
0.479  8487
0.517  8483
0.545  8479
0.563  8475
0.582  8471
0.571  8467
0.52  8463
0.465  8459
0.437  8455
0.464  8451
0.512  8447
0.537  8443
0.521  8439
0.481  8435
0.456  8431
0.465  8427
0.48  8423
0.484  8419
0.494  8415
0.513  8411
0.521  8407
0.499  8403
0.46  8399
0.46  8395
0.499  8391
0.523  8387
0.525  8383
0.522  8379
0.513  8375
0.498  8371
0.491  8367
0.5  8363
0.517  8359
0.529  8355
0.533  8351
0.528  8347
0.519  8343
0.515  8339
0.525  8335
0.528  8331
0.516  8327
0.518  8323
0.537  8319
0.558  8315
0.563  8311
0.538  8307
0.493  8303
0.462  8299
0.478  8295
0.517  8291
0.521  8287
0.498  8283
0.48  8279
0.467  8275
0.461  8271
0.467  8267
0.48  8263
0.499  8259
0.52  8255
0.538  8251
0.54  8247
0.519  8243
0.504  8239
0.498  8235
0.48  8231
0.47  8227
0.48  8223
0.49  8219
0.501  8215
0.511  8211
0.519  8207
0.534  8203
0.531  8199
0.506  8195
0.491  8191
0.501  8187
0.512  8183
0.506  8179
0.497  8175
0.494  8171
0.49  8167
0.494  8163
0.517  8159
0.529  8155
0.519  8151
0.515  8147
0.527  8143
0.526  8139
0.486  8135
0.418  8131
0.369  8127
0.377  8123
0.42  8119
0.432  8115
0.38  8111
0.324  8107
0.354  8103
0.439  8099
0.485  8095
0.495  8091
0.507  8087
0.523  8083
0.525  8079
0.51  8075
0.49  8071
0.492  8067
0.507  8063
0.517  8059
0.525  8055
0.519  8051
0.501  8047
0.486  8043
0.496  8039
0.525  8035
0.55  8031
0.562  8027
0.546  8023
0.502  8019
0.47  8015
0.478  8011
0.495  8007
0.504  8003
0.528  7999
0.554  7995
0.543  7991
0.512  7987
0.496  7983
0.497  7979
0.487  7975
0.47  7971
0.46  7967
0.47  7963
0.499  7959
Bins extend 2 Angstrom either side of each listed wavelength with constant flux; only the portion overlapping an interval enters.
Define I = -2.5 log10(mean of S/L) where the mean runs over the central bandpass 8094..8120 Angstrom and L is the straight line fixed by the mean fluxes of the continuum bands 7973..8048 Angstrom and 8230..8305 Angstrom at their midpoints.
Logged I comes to 0.25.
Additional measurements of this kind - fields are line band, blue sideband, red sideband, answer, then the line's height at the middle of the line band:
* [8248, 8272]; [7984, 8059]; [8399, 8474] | 0.02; 0.507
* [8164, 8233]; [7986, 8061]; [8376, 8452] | 0.01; 0.507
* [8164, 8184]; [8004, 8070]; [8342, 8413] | 0.02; 0.509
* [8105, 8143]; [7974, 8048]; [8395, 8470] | 0.20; 0.508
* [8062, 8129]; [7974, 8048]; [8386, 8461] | 0.14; 0.508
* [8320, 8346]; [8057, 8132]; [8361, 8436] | -0.08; 0.485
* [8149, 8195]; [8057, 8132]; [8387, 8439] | -0.10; 0.46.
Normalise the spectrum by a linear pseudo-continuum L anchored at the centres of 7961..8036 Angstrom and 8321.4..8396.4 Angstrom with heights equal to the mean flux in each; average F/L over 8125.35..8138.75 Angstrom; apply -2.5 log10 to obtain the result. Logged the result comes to 0.16 mag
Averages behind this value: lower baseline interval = 0.508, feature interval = 0.439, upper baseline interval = 0.514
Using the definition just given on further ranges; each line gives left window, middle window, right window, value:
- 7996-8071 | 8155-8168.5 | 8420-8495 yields 0.01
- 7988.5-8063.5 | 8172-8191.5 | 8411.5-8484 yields 0.02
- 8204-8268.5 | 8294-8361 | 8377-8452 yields -0.05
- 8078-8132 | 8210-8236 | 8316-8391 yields -0.04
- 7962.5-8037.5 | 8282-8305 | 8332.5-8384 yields 0.04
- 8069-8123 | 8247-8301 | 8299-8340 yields 0.04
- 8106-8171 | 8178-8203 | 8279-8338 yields -0.07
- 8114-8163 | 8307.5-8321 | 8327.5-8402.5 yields -0.10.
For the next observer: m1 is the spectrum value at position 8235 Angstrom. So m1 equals 0.498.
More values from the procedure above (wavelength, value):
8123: 0.377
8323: 0.518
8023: 0.546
